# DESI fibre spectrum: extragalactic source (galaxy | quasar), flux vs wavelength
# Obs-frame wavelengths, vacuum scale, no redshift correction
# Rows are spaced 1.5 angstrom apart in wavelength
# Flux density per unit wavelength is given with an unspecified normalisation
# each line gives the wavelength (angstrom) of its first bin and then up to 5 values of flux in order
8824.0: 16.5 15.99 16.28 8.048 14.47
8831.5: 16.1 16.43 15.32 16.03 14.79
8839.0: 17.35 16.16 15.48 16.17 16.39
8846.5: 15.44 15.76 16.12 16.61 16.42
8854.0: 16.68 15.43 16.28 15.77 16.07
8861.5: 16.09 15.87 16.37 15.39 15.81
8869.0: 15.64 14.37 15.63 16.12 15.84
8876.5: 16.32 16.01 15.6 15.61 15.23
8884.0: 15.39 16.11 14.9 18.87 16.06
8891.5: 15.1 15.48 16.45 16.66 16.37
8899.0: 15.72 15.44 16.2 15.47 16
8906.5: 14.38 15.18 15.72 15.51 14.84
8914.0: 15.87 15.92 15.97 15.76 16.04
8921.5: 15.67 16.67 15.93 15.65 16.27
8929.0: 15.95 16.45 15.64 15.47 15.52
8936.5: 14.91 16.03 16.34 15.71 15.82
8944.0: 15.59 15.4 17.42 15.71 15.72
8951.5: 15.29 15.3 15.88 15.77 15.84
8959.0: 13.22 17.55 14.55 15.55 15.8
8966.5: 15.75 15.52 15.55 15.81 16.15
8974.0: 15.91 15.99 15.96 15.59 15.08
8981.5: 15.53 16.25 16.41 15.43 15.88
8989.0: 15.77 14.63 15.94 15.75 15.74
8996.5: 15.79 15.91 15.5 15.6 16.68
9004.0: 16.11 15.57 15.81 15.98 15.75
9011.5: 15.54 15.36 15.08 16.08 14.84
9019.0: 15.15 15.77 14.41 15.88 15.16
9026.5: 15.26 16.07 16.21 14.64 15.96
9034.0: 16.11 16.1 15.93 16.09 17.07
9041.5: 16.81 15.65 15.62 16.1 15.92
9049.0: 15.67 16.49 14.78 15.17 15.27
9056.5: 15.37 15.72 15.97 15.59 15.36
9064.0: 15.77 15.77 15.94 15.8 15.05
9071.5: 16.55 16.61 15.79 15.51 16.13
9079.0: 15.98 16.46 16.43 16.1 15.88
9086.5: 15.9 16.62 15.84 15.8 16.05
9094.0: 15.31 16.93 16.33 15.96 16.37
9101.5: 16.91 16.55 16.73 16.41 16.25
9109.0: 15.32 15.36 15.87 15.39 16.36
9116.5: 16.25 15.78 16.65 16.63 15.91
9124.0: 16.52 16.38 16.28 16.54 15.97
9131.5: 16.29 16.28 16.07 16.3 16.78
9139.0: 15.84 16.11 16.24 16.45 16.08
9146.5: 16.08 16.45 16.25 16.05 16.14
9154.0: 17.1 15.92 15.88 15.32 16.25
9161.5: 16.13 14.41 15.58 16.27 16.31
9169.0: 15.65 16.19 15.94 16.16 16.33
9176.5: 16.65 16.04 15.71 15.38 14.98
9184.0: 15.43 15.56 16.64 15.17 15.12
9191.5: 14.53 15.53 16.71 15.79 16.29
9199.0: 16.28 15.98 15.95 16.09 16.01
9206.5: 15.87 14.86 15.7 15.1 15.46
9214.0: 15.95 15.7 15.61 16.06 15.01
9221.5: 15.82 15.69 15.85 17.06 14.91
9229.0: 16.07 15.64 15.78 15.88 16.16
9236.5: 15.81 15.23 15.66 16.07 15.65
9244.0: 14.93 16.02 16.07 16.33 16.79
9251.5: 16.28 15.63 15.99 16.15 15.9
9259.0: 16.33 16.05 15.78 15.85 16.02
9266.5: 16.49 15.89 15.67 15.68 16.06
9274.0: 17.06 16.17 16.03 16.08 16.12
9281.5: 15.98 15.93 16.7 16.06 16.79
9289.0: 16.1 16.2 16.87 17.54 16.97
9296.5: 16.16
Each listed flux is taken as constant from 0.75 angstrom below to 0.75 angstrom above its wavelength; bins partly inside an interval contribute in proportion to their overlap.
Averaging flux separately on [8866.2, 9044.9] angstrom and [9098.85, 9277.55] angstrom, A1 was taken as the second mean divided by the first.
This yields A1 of 1.01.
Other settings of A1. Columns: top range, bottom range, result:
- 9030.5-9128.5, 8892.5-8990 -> 1.02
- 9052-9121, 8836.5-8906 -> 1.00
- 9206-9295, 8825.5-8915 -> 1.02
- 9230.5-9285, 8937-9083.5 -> 1.02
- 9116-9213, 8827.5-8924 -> 1.02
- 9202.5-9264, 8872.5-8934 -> 1.00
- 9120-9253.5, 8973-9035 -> 1.02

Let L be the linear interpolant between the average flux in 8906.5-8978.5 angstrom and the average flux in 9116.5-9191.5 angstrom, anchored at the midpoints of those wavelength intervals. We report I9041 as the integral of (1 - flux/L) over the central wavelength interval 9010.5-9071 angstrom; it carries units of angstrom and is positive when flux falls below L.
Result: 0.8 angstrom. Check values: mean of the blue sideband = 15.7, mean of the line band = 15.7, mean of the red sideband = 16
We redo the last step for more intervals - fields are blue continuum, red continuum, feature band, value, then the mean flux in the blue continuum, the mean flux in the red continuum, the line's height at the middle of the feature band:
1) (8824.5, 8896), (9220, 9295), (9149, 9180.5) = 0.0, 15.8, 16.1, 16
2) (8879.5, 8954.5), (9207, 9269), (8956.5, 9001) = 0.4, 15.8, 15.8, 15.8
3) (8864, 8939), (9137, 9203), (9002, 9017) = 0.1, 15.8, 15.9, 15.9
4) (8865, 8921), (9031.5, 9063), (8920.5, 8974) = 0.1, 15.8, 15.8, 15.8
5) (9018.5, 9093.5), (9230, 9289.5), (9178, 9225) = 0.9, 15.8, 16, 16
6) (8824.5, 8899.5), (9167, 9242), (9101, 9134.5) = -0.9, 15.8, 15.8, 15.8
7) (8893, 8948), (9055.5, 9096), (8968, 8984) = 0.1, 15.8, 15.9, 15.9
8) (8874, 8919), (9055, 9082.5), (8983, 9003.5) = 0.1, 15.8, 15.9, 15.8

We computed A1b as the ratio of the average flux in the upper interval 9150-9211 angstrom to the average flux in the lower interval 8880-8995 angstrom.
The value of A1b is 1.0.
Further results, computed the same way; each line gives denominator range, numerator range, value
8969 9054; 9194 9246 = 1.00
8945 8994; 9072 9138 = 1.03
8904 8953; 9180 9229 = 1.00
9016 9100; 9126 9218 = 1.01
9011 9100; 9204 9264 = 1.00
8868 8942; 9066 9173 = 1.02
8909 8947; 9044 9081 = 1.00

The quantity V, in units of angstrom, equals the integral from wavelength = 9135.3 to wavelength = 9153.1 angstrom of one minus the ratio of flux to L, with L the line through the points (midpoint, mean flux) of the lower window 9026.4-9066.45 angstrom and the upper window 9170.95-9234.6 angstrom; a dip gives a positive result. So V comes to -0.5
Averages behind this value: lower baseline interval 15.8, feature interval 16.2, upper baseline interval 15.8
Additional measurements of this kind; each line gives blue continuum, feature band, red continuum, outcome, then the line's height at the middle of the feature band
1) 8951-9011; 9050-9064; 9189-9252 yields 0.2 angstrom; 15.7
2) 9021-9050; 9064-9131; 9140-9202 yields -1.0 angstrom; 15.9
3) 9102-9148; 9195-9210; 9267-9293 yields 0.3 angstrom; 16.2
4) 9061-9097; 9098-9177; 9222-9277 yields -0.9 angstrom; 16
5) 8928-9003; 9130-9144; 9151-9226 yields -0.4 angstrom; 15.8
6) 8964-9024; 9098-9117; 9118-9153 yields 0.0 angstrom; 16.1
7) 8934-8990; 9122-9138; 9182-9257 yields -0.6 angstrom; 15.8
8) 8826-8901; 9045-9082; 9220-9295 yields 0.3 angstrom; 15.9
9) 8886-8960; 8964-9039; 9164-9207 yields 0.5 angstrom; 15.8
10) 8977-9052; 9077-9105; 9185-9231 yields -0.9 angstrom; 15.7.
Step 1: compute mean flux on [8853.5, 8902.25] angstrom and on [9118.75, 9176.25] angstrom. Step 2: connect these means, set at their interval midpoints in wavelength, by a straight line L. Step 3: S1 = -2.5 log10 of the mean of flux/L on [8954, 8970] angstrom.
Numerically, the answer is 0.03 mag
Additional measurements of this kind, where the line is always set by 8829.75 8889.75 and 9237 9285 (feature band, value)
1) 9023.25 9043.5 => 0.002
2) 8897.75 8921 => 0.022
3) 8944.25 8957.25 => 0.010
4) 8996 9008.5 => 0.005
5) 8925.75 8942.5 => 0.008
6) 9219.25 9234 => 0.016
